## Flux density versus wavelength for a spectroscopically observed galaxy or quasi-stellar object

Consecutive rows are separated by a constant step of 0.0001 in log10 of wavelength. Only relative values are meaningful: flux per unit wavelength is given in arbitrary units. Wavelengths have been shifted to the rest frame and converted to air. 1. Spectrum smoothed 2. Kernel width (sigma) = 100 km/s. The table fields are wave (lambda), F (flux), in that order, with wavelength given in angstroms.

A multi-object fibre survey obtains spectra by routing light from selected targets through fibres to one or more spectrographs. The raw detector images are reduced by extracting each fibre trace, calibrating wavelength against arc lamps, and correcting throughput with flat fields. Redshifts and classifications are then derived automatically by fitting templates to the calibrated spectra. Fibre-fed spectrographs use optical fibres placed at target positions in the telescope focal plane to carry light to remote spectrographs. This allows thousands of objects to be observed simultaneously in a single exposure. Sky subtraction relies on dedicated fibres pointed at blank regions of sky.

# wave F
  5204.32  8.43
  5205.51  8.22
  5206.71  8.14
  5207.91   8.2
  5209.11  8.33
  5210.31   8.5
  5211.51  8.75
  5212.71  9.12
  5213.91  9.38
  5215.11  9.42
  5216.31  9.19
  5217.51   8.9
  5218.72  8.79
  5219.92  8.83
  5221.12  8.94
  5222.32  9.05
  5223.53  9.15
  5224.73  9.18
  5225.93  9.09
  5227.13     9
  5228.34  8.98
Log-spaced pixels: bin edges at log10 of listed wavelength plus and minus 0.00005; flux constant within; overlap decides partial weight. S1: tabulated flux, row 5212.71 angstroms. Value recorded 9.12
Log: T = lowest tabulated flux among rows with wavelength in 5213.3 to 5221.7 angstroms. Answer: 8.79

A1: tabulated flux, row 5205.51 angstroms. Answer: 8.22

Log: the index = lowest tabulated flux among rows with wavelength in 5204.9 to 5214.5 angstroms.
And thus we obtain 8.14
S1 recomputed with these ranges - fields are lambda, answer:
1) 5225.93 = 9.09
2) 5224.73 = 9.18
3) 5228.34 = 8.98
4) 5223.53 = 9.15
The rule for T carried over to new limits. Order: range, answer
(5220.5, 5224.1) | 8.94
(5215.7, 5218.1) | 8.9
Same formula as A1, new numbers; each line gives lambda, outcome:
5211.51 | 8.75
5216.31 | 9.19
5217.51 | 8.9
